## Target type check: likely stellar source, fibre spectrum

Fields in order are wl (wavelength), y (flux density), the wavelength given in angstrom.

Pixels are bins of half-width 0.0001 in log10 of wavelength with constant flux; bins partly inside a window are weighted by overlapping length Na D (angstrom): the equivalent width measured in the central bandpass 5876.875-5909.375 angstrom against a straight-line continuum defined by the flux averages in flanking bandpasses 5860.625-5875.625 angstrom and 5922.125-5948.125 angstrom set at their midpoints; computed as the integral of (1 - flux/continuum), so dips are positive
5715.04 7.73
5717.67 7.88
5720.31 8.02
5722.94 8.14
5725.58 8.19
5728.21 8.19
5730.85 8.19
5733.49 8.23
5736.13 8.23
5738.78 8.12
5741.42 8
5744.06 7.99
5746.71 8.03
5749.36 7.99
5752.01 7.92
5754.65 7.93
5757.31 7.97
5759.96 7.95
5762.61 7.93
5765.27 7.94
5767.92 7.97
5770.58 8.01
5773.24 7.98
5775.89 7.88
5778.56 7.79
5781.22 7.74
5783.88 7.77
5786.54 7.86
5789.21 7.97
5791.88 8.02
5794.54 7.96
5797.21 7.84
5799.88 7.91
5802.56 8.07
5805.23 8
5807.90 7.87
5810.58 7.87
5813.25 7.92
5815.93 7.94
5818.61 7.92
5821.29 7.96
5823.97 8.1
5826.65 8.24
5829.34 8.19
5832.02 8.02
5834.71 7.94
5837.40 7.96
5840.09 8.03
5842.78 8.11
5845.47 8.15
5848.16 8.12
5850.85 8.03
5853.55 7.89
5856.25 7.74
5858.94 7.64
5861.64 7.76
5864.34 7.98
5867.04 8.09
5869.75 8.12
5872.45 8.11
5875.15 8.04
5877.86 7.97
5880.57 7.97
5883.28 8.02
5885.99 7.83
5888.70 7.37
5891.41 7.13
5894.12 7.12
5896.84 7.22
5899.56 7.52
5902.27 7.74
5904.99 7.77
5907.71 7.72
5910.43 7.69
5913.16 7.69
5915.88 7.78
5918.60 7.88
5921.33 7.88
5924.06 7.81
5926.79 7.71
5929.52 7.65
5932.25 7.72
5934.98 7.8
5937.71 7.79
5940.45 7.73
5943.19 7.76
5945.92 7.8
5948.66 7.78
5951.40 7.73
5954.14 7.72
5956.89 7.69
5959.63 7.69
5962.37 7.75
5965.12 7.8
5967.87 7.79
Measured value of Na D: 1.3 angstrom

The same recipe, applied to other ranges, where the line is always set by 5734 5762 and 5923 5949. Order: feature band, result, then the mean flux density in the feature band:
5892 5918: 0.7 angstrom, 7.58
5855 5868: 0.0 angstrom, 7.84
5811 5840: -0.4 angstrom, 8.01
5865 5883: -0.5 angstrom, 8.04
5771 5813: 0.3 angstrom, 7.91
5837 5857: -0.3 angstrom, 8.01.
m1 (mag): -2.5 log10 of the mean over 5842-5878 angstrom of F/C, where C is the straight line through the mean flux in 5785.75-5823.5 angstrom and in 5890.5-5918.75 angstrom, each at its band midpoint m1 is -0.03 mag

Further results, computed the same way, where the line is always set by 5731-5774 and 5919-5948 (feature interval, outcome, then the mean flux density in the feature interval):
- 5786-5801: 0.00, 7.93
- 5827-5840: -0.02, 8.04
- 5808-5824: 0.00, 7.93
